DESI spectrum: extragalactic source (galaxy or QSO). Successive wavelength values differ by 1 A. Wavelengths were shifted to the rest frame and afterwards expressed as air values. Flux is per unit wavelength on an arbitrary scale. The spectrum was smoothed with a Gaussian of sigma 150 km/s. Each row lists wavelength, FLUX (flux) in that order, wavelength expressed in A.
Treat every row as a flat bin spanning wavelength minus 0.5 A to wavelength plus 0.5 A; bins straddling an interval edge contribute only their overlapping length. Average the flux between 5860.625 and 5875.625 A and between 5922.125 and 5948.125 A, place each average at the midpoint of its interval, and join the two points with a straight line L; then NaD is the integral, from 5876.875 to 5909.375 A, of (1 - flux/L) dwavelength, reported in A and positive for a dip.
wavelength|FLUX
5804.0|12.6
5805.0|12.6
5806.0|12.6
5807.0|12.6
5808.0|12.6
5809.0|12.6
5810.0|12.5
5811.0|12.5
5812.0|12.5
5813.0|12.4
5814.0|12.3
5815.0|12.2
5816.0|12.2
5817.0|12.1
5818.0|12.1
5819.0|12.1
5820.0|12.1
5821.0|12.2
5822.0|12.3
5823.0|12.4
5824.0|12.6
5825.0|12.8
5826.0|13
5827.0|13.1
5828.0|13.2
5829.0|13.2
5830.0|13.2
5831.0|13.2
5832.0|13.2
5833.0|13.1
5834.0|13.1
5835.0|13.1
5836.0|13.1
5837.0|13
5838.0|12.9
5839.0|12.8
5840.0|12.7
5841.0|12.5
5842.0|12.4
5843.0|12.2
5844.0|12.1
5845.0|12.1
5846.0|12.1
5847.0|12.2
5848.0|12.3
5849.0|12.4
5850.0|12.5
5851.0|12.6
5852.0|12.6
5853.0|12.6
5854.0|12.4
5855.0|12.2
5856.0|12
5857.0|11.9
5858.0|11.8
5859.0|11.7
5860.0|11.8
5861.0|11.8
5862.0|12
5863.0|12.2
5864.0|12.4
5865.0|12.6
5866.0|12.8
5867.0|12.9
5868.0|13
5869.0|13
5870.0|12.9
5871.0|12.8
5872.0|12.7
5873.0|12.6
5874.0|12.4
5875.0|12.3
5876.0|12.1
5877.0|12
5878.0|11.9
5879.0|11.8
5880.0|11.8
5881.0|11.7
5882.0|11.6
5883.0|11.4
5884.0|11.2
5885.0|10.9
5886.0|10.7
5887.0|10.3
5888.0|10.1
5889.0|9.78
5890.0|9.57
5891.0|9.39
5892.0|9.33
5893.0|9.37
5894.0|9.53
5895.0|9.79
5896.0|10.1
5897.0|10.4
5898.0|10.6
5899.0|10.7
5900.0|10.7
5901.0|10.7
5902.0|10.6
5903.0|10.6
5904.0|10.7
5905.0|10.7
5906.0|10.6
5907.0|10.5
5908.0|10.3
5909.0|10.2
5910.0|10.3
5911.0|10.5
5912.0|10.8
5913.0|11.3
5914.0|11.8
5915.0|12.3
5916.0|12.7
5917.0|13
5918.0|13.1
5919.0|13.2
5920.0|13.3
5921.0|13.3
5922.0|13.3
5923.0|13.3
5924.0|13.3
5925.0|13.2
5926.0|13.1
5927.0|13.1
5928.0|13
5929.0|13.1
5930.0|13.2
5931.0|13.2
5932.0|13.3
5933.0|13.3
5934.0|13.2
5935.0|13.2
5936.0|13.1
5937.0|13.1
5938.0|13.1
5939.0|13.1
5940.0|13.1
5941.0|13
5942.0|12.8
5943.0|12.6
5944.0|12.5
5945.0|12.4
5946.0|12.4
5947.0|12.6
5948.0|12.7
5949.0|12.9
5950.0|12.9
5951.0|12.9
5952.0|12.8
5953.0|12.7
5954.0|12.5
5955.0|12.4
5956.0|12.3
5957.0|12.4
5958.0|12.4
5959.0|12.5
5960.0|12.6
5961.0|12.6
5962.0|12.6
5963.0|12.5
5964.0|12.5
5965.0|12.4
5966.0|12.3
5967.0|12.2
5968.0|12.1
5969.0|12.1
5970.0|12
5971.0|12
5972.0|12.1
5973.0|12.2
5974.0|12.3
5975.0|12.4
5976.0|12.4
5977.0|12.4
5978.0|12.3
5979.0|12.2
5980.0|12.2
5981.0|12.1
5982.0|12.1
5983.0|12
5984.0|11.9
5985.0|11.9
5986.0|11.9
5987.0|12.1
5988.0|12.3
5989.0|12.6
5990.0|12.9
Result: 5.49 A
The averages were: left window 12.6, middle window 10.6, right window 13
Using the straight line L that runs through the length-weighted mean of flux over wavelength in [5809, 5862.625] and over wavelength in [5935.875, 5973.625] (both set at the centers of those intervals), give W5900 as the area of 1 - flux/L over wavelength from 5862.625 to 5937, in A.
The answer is 4.5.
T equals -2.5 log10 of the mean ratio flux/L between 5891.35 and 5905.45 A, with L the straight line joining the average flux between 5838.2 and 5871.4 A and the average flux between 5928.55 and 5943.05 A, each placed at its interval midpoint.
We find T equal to 0.24 mag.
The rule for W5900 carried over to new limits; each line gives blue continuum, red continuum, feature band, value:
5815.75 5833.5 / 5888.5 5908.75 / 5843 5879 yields -2.76 A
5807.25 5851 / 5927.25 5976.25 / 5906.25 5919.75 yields 1.15 A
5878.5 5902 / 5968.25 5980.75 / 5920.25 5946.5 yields -3.88 A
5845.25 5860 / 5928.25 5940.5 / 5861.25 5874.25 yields -0.24 A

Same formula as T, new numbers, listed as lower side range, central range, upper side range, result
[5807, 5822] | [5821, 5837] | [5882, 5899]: -0.09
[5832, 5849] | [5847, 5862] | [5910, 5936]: 0.04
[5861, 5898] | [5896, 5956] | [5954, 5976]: -0.03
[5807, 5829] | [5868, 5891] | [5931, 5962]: 0.09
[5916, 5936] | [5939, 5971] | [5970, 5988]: 0.01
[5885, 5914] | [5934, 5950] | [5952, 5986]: -0.12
